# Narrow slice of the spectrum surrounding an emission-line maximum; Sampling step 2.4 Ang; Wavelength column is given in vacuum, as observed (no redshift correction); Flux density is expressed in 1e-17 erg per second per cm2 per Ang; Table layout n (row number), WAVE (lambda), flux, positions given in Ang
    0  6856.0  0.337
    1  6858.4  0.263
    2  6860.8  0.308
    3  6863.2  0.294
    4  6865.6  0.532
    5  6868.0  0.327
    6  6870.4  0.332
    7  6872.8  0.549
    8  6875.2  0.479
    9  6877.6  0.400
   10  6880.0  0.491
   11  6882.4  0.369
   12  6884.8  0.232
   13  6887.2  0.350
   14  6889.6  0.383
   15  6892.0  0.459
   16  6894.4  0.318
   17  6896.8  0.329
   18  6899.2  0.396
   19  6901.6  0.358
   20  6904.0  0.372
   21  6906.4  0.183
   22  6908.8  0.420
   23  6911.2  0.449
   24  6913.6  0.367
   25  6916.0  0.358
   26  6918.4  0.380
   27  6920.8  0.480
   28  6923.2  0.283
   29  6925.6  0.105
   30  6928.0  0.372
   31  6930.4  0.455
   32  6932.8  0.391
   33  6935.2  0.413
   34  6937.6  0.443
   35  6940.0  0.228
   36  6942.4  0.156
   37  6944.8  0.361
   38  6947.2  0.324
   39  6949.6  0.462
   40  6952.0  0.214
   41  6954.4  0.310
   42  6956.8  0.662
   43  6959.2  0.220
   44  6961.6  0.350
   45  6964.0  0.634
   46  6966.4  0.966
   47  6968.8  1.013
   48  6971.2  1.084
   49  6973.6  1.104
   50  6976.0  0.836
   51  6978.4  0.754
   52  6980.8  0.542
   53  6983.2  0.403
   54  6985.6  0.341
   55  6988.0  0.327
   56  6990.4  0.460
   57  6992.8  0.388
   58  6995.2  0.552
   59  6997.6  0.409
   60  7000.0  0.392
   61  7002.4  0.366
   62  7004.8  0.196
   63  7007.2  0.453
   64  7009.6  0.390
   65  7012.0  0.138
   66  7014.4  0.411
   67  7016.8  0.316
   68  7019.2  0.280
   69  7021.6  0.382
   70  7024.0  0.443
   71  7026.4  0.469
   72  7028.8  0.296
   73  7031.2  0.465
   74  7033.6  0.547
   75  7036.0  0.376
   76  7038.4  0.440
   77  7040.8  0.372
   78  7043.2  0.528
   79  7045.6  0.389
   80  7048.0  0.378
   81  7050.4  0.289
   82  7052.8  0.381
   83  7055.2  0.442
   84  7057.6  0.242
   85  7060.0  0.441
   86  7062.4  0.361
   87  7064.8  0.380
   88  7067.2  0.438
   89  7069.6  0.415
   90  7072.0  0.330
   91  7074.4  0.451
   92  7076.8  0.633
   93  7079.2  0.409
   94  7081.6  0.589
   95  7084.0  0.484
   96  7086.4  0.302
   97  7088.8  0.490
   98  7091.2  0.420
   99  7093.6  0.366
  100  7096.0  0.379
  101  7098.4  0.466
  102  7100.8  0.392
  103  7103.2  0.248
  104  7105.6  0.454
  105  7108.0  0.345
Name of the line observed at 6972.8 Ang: [O II] 3727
